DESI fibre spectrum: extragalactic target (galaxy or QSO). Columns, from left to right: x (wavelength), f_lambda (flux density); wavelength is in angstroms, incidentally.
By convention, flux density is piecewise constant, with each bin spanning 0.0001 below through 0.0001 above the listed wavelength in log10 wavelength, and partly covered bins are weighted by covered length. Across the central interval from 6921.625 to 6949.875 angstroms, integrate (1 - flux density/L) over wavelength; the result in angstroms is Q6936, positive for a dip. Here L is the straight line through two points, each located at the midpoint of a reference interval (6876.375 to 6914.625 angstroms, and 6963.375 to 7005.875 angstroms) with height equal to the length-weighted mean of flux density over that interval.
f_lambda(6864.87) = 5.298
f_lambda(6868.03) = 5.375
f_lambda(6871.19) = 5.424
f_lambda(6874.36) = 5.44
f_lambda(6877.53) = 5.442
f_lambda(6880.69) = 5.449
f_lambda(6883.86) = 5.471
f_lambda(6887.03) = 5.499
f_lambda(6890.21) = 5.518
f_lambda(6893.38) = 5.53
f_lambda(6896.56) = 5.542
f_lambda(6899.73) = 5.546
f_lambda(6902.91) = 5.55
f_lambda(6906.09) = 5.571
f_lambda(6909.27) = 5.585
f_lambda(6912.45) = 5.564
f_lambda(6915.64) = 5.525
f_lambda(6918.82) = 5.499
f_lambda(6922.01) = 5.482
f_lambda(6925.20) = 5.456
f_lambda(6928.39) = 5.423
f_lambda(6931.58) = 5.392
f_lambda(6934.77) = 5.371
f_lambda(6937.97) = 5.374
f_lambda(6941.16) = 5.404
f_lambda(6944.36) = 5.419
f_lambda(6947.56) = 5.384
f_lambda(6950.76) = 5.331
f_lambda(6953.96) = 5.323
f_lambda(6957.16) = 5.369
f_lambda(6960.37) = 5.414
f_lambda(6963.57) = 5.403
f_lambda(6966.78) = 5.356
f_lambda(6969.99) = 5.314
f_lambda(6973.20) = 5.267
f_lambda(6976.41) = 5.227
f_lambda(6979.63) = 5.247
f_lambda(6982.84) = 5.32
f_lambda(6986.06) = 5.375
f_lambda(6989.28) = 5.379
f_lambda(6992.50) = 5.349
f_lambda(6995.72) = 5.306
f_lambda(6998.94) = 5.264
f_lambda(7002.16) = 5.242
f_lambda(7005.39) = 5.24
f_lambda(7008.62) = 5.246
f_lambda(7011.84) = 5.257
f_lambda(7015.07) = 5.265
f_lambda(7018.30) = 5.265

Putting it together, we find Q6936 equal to 0.1 angstroms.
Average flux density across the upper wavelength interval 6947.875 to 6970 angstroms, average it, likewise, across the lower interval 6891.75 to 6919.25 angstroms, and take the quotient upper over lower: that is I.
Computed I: 0.97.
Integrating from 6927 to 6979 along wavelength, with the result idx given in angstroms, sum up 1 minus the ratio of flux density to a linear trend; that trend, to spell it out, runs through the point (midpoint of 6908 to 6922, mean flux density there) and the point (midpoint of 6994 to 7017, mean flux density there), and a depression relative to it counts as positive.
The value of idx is 0.6 angstroms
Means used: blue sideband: 5.53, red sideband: 5.26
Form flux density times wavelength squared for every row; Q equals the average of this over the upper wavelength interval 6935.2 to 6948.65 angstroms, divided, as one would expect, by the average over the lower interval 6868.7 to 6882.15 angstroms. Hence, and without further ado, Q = 1.0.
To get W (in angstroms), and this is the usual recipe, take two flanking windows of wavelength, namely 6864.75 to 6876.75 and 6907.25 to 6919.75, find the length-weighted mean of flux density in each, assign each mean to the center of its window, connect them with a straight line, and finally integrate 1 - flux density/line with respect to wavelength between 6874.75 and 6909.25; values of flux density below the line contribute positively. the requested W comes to -0.3 angstroms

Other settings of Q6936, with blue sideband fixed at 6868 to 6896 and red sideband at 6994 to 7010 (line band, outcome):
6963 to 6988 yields 0.0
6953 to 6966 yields -0.1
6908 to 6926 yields -0.4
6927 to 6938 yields 0.0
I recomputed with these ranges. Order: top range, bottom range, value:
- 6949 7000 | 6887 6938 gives 0.97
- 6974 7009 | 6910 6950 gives 0.97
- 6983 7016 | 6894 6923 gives 0.96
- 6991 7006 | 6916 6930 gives 0.97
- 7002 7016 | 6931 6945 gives 0.97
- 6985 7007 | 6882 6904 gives 0.96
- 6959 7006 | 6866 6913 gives 0.97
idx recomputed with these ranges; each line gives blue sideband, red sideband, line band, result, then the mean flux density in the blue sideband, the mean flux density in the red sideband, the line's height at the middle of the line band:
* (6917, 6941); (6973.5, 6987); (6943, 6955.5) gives 0.0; 5.43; 5.28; 5.37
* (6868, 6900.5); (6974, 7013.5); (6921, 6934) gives -0.1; 5.48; 5.29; 5.4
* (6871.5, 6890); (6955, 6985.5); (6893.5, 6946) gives -0.8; 5.46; 5.33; 5.4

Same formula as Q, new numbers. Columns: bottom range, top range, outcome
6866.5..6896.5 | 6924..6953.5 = 1.00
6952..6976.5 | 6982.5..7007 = 1.00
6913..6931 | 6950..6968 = 0.99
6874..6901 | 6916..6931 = 1.01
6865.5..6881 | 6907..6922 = 1.03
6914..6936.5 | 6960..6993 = 0.99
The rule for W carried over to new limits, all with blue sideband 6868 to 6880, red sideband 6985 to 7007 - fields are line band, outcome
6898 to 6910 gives -0.36 angstroms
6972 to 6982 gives 0.14 angstroms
